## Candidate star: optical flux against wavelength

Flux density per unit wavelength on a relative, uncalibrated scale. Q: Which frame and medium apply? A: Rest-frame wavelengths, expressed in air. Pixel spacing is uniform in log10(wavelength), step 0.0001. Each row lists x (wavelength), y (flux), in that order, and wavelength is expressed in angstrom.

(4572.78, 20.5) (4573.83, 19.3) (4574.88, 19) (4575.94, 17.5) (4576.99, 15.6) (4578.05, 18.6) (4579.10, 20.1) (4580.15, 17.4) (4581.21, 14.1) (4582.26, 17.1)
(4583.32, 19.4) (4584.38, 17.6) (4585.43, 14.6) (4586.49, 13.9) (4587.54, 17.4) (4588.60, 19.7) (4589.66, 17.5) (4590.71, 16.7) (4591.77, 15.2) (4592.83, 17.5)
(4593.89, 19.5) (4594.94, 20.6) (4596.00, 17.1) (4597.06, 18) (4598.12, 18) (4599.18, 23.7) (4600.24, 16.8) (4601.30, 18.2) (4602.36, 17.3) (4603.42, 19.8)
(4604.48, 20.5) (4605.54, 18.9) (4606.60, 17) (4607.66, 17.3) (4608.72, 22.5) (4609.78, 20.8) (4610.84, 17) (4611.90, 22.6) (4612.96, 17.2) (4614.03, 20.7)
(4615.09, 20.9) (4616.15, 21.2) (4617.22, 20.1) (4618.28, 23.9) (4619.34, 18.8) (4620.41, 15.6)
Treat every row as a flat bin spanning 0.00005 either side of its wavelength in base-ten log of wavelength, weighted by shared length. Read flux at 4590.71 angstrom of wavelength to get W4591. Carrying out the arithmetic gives 16.7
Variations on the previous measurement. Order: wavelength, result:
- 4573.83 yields 19.3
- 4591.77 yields 15.2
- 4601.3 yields 18.2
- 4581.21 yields 14.1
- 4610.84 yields 17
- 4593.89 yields 19.5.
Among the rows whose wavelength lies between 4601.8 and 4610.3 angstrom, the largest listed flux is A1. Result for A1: 22.5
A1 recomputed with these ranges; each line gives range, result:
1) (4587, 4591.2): 19.7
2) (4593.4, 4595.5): 20.6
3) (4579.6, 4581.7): 17.4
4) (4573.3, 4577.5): 19.3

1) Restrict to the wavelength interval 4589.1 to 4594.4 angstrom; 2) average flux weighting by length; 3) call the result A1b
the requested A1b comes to 17.3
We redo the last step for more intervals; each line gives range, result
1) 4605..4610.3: 19.3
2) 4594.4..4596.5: 18.9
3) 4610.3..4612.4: 19.8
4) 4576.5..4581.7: 17.2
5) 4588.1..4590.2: 18.6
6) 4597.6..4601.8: 19.2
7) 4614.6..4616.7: 21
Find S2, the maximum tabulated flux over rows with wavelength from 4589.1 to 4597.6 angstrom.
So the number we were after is 20.6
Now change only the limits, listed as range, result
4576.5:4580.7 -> 20.1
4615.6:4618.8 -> 23.9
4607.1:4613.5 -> 22.6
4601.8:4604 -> 19.8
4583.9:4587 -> 17.6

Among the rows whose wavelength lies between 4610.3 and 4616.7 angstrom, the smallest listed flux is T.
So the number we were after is 17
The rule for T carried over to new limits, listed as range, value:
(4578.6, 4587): 13.9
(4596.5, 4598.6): 18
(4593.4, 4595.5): 19.5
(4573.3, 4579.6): 15.6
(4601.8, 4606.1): 17.3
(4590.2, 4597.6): 15.2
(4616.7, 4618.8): 20.1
